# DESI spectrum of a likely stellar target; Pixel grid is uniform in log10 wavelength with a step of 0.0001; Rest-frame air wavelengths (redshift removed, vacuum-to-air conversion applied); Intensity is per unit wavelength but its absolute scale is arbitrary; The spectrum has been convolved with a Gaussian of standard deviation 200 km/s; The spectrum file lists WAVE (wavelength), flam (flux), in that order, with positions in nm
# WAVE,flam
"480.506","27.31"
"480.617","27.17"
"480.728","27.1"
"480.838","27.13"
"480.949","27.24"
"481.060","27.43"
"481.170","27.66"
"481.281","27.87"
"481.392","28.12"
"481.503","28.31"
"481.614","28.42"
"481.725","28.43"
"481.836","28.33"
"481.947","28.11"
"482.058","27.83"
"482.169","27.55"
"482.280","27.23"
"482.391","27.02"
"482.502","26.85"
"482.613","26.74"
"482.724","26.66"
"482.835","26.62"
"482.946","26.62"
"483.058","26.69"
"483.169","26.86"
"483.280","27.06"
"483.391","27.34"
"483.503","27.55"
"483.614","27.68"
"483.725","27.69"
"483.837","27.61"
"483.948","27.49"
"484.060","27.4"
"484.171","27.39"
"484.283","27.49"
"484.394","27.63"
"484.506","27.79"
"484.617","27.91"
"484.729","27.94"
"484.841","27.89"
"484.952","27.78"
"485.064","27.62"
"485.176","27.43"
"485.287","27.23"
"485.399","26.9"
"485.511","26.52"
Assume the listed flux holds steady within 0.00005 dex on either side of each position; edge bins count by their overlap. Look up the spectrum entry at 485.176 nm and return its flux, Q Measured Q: 27.43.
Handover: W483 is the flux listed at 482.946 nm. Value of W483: 26.62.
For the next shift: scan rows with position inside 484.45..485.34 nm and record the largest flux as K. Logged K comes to 27.94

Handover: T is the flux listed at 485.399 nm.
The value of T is 26.9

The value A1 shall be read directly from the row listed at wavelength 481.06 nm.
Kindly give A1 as 27.43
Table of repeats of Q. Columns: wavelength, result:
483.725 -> 27.69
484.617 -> 27.91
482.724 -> 26.66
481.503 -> 28.31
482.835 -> 26.62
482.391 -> 27.02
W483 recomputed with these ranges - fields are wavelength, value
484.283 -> 27.49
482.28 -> 27.23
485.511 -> 26.52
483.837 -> 27.61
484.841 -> 27.89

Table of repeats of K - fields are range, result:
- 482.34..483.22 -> 27.02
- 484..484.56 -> 27.79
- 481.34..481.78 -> 28.43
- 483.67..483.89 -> 27.69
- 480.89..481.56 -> 28.31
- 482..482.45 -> 27.83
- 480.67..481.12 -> 27.43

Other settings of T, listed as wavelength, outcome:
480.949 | 27.24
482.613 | 26.74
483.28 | 27.06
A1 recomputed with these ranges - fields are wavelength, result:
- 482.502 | 26.85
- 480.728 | 27.1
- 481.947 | 28.11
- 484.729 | 27.94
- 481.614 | 28.42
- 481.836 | 28.33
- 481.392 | 28.12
